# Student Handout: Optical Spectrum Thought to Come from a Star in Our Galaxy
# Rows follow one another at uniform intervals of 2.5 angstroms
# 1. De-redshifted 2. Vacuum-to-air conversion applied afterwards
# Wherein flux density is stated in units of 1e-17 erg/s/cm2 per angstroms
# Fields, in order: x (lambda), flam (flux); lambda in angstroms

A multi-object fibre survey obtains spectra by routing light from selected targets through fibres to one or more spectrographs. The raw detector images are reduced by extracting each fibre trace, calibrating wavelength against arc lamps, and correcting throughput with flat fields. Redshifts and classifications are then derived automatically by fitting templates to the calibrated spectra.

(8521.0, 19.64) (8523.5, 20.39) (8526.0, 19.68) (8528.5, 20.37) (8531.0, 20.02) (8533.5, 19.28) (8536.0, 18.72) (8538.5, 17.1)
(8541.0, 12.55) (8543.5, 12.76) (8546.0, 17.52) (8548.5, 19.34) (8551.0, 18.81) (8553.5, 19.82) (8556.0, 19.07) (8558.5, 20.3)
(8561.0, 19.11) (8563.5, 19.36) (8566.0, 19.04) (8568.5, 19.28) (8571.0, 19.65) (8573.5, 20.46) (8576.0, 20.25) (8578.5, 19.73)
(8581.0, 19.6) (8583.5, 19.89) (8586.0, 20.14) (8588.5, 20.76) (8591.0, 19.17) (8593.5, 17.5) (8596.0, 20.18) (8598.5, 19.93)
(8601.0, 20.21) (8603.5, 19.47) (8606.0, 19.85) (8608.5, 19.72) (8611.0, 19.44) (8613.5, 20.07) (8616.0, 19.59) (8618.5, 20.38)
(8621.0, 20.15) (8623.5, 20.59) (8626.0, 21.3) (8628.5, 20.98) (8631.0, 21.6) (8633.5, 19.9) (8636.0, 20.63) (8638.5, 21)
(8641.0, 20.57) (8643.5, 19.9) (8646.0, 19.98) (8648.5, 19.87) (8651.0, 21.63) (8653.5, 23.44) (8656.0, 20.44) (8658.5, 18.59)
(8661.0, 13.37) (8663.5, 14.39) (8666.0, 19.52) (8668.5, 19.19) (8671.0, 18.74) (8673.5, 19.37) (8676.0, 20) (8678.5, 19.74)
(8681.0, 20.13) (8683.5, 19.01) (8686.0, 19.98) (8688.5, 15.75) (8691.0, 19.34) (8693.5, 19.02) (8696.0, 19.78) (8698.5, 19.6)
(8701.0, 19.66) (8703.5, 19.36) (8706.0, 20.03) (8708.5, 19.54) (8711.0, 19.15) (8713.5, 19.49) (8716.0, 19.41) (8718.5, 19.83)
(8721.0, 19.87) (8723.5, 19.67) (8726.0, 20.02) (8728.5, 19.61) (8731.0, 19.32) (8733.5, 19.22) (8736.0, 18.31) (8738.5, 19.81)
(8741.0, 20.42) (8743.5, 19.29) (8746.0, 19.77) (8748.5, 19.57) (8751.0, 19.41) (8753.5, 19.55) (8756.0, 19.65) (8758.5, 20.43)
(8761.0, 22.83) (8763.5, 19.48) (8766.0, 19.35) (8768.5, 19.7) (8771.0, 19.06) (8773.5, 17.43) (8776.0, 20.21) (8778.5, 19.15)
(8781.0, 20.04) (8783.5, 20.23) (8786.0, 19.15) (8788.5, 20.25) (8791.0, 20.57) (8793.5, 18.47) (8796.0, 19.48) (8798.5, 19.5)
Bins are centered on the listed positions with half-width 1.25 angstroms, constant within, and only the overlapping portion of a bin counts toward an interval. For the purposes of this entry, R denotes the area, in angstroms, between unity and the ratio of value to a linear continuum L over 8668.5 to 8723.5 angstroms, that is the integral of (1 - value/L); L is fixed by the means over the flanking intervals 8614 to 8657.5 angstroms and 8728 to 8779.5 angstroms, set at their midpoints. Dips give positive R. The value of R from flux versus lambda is 2.1 angstroms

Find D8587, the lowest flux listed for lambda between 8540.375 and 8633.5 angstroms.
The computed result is 12.55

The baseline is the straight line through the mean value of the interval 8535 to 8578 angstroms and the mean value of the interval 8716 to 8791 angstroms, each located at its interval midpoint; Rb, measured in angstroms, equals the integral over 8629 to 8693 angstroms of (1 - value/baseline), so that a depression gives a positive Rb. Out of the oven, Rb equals -1.20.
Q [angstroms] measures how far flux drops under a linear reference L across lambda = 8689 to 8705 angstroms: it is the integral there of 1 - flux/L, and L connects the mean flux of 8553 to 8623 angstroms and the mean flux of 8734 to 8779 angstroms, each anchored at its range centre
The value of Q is 0.3 angstroms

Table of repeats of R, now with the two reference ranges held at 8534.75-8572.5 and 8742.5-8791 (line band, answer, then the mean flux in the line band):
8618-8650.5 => -3.1 angstroms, 20.6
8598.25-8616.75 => -1.2 angstroms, 19.8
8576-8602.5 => -1.9 angstroms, 19.7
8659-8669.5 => 1.3 angstroms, 16.7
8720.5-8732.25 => -0.1 angstroms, 19.7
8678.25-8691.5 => 0.2 angstroms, 18.9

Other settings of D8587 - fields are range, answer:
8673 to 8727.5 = 15.75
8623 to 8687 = 13.37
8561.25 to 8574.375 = 19.04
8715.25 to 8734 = 19.22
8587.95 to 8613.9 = 17.5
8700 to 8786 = 17.43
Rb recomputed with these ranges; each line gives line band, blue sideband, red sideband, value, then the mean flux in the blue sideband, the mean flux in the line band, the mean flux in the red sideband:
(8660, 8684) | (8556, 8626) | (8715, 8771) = 1.7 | 19.8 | 18.4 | 19.7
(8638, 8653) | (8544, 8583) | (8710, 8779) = -0.9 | 19.3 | 20.6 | 19.6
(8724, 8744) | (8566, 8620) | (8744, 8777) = 0.2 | 19.8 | 19.5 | 19.7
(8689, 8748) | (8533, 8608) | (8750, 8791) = 0.2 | 19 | 19.5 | 19.8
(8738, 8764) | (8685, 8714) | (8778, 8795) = -0.7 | 19.2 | 20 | 19.7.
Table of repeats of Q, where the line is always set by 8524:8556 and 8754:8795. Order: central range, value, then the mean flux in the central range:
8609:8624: -1.1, 20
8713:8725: -0.2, 19.7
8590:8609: -1.0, 19.5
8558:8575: -1.2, 19.6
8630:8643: -1.3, 20.7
